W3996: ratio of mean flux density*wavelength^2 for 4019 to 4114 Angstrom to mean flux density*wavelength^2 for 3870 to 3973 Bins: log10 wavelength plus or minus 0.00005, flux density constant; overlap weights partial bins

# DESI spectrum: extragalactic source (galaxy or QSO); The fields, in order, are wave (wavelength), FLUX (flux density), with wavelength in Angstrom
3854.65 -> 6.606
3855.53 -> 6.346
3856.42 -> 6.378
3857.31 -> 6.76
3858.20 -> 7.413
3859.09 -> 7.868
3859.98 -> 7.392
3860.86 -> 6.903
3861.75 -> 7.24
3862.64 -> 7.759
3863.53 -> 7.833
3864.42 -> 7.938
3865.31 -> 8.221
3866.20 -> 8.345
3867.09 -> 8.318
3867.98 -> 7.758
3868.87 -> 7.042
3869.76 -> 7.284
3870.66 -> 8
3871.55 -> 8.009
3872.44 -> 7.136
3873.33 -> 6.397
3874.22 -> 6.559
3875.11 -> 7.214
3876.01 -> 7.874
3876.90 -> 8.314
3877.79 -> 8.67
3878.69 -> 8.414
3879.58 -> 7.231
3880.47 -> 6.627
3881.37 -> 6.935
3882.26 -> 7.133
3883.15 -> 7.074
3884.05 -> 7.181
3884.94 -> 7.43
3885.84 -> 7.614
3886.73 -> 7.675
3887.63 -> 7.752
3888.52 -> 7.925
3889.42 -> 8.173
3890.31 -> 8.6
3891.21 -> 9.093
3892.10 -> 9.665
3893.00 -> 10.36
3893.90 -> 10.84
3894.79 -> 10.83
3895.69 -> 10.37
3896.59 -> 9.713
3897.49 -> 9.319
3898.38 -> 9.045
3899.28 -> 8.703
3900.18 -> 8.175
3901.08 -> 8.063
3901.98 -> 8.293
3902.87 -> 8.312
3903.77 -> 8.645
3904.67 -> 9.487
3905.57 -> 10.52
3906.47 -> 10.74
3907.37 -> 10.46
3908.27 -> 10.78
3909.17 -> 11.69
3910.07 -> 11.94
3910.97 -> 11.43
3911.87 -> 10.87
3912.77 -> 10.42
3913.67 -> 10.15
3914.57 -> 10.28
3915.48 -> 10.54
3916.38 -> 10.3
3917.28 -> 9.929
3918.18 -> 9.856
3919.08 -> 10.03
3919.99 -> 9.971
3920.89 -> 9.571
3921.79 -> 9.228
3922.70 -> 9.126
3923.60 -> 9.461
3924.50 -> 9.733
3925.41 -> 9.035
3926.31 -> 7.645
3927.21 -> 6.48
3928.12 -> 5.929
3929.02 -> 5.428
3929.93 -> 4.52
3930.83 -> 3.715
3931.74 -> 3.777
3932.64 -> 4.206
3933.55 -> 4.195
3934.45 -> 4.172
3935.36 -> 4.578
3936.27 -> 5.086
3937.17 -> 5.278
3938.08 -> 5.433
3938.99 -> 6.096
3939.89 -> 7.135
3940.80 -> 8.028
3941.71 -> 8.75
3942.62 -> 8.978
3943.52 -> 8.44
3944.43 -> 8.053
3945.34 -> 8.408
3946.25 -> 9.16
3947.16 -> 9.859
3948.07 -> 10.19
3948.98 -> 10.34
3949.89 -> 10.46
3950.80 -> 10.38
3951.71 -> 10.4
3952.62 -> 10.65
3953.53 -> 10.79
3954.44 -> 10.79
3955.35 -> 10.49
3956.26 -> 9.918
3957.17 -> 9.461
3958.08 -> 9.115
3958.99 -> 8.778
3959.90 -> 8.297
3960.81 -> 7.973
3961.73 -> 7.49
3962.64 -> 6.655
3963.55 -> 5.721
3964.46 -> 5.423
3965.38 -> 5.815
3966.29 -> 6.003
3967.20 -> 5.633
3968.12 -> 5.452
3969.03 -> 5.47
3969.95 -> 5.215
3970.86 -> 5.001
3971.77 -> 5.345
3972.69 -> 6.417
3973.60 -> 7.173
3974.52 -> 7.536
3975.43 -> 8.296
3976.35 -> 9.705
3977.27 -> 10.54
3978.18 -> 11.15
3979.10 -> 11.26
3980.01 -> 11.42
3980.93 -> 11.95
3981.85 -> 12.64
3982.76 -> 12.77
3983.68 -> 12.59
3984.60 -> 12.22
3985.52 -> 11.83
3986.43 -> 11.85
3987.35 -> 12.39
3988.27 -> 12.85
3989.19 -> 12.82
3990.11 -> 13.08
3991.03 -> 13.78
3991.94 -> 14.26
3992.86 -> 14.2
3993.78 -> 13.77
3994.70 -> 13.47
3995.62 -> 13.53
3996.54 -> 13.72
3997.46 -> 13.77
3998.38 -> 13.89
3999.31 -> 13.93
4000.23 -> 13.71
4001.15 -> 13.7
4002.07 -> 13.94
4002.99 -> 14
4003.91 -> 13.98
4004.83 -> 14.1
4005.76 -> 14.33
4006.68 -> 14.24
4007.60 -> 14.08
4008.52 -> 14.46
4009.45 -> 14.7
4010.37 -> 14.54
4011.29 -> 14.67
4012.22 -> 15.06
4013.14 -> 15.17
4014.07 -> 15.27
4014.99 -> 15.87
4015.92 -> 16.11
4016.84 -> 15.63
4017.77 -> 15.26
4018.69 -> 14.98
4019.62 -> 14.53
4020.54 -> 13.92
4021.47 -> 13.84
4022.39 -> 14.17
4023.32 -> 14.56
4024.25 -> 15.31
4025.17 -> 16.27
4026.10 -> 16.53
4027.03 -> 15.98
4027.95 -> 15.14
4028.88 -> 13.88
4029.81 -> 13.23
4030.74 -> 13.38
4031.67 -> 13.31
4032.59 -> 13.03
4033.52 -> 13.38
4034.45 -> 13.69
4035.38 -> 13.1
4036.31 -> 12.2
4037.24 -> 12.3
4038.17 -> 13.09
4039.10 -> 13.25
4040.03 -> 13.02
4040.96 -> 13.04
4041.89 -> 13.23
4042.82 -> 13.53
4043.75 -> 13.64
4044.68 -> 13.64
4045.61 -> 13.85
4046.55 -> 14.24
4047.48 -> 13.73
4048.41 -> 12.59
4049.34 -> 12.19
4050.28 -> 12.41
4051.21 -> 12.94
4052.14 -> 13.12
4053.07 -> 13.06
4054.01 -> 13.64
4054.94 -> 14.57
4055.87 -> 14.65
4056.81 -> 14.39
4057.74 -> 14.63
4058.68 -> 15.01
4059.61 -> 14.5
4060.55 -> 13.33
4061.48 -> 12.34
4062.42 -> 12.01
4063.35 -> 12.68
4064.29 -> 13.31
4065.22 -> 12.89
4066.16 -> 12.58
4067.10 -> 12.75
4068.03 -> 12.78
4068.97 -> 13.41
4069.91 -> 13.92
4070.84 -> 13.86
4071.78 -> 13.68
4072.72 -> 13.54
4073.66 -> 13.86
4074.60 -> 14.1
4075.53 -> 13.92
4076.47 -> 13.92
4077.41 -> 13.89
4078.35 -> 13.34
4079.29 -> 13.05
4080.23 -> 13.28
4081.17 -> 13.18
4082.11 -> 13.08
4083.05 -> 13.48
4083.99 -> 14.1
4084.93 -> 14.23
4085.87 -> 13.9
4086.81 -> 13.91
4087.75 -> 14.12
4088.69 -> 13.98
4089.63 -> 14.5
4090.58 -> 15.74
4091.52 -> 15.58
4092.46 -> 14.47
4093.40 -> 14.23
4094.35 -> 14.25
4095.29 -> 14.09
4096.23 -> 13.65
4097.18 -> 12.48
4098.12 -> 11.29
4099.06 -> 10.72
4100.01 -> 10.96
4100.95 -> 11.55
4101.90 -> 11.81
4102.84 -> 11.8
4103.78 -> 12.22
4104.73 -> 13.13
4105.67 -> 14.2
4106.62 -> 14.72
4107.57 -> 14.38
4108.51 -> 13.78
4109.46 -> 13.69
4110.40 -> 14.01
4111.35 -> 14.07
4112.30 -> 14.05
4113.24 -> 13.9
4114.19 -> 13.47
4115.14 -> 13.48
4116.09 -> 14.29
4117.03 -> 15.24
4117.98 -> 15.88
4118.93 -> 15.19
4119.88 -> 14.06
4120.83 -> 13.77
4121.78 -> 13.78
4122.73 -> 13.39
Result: 1.78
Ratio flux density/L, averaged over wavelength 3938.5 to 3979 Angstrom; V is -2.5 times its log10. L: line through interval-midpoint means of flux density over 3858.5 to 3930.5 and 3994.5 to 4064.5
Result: 0.326 mag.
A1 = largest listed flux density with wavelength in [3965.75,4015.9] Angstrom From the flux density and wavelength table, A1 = 15.87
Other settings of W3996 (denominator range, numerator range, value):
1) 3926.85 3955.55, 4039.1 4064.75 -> 1.90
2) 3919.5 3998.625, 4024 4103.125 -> 1.58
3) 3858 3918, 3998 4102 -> 1.72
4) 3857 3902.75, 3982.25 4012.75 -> 1.80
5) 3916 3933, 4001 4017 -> 1.96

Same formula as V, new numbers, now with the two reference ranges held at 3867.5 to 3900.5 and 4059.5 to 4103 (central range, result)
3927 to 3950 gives 0.389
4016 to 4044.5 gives -0.170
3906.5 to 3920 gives -0.186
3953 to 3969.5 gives 0.295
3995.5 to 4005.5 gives -0.227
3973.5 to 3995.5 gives -0.104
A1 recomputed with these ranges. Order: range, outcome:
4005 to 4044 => 16.53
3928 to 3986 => 12.77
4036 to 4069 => 15.01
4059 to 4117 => 15.74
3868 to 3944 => 11.94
